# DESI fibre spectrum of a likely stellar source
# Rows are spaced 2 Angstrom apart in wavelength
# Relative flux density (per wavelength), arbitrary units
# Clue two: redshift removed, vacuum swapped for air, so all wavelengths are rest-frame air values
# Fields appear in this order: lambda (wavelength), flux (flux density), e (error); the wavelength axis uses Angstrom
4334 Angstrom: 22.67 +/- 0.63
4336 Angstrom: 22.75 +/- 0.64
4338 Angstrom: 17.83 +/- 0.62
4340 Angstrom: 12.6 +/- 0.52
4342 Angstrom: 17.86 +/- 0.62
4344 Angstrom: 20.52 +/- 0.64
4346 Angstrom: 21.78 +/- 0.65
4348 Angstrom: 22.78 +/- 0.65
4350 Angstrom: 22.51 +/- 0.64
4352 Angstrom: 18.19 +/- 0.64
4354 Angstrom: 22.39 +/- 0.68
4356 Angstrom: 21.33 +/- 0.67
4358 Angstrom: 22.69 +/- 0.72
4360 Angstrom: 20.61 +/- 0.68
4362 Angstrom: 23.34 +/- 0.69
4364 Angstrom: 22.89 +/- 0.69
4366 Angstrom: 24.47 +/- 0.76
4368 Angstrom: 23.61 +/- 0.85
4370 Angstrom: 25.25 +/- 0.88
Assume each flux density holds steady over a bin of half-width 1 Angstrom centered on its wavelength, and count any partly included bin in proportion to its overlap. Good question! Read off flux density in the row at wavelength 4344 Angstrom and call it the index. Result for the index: 20.52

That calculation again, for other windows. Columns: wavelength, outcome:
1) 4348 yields 22.78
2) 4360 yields 20.61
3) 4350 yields 22.51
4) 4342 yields 17.86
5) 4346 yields 21.78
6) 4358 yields 22.69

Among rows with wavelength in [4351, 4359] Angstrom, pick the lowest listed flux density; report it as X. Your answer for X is 18.19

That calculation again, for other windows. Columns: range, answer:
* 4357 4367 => 20.61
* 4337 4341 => 12.6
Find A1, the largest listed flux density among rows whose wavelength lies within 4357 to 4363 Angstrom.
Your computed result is 23.34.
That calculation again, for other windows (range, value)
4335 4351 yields 22.78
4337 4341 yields 17.83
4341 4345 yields 20.52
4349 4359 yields 22.69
